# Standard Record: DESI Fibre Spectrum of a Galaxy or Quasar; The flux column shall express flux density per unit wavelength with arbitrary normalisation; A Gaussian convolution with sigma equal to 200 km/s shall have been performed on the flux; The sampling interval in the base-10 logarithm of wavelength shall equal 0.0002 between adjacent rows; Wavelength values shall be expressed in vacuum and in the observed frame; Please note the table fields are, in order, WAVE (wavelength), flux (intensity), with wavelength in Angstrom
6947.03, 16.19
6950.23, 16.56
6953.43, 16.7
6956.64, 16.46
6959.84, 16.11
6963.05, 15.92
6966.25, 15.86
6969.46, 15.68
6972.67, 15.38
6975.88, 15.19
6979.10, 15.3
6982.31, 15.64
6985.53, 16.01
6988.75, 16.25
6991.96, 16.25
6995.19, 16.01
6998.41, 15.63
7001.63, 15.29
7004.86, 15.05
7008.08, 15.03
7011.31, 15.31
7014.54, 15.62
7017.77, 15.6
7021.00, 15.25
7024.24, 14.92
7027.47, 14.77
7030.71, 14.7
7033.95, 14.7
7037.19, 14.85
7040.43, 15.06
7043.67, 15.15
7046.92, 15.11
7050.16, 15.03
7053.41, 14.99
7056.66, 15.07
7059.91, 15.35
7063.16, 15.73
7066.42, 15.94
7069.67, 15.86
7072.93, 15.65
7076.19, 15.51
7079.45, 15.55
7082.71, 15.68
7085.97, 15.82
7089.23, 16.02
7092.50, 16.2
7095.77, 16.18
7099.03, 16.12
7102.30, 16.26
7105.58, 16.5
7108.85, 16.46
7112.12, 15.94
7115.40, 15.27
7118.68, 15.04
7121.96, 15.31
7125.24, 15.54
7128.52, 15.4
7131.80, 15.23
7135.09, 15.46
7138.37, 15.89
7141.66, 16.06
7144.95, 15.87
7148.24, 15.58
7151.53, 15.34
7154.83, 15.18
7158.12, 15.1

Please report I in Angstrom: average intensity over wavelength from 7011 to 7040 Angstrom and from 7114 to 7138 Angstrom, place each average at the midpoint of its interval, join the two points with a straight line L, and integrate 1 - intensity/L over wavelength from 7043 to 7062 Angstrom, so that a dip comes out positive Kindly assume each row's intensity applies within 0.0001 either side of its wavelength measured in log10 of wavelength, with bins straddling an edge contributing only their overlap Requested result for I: 0.0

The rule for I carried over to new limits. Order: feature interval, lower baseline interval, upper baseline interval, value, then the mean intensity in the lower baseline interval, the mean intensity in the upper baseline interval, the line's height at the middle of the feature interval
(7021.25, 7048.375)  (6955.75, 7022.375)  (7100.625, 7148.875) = 1.3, 15.7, 15.7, 15.7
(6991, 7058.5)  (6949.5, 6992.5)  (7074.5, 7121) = 3.0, 15.9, 15.9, 15.9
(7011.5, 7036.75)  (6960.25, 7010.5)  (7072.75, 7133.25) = 1.0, 15.6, 15.8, 15.7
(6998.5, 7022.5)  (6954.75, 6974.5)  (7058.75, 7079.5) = 0.7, 15.9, 15.7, 15.8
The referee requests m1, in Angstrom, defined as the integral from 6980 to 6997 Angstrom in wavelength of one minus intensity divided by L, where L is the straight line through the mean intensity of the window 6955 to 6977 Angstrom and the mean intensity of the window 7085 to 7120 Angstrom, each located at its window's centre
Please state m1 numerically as -0.2 Angstrom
